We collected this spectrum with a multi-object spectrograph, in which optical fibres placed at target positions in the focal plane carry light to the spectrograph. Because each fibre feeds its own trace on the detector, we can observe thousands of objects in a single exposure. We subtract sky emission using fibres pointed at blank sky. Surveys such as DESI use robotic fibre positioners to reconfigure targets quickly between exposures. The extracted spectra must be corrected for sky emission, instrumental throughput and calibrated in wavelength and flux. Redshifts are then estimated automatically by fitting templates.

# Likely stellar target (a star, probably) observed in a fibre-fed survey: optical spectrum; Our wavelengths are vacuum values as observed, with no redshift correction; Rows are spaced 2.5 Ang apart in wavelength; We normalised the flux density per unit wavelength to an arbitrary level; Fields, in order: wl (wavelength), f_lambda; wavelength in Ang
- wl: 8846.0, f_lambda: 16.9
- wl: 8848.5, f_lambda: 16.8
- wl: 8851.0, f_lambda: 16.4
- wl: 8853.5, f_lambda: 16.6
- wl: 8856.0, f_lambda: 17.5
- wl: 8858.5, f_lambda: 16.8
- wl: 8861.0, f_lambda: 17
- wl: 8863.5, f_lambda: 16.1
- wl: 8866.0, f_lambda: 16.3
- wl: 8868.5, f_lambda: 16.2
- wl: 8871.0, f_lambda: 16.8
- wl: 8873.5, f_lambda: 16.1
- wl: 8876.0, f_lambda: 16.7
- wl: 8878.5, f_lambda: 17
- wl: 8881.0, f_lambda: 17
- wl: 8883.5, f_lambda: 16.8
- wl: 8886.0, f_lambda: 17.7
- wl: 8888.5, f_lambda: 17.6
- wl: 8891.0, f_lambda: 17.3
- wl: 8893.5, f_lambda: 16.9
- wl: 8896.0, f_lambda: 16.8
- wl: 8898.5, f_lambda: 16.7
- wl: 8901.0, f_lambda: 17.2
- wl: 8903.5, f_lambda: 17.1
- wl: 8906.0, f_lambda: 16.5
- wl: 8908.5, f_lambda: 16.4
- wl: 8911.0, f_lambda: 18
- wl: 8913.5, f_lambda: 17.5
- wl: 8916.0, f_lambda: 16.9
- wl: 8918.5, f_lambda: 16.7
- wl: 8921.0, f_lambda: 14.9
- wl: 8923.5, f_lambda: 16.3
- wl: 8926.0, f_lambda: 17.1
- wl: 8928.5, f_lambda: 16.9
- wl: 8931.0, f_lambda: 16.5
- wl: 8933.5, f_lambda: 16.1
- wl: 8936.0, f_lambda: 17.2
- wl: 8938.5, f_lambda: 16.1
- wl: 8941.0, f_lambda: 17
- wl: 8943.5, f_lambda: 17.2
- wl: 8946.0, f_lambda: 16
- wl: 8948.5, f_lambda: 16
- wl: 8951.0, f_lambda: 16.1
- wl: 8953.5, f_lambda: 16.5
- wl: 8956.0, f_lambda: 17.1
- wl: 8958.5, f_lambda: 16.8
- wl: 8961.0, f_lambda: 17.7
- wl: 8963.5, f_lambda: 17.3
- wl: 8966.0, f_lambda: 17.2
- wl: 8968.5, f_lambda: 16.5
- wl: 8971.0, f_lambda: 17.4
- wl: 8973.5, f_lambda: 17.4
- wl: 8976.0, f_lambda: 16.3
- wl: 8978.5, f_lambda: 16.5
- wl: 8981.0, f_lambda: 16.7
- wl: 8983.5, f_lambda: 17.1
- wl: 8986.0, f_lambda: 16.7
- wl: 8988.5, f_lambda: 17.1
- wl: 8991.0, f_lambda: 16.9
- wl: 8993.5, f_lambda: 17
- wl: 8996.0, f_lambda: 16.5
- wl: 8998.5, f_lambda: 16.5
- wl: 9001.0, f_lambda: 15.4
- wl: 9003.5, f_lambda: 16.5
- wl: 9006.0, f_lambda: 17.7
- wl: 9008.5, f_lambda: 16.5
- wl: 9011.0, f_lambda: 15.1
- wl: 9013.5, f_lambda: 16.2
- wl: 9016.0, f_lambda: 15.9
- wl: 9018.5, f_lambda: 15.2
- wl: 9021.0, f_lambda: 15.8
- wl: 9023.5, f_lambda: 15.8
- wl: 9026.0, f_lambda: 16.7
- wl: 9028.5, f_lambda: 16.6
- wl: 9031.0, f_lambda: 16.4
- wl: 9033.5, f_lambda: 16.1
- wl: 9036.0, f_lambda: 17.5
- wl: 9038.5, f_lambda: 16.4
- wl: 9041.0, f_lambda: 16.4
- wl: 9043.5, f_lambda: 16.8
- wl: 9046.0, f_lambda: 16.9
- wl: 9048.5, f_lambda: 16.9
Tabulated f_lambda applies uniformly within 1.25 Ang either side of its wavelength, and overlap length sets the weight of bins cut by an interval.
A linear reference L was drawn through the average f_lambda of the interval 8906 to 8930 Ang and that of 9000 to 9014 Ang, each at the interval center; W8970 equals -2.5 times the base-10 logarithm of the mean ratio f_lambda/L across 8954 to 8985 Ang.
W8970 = -0.03 mag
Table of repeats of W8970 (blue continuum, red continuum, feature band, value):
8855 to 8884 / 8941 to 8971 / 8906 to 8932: 0.00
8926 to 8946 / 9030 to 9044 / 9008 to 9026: 0.05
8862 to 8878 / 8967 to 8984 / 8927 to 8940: 0.01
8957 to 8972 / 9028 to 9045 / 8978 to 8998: 0.01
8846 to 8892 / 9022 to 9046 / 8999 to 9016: 0.02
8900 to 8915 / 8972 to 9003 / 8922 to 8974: 0.01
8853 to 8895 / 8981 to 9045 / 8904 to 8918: -0.02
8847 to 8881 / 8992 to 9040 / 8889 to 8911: -0.02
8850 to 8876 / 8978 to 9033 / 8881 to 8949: -0.02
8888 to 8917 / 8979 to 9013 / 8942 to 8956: 0.03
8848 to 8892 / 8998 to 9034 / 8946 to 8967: -0.02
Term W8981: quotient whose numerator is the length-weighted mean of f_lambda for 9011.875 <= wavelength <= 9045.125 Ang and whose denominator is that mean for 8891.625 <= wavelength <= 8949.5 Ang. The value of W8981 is 1.0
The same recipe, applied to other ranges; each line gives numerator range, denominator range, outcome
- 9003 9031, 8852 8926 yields 0.96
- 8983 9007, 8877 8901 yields 0.98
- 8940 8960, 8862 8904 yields 0.99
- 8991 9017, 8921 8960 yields 0.99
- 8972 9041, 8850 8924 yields 0.98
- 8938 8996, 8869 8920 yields 0.99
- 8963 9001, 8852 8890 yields 1.00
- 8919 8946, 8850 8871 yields 0.99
